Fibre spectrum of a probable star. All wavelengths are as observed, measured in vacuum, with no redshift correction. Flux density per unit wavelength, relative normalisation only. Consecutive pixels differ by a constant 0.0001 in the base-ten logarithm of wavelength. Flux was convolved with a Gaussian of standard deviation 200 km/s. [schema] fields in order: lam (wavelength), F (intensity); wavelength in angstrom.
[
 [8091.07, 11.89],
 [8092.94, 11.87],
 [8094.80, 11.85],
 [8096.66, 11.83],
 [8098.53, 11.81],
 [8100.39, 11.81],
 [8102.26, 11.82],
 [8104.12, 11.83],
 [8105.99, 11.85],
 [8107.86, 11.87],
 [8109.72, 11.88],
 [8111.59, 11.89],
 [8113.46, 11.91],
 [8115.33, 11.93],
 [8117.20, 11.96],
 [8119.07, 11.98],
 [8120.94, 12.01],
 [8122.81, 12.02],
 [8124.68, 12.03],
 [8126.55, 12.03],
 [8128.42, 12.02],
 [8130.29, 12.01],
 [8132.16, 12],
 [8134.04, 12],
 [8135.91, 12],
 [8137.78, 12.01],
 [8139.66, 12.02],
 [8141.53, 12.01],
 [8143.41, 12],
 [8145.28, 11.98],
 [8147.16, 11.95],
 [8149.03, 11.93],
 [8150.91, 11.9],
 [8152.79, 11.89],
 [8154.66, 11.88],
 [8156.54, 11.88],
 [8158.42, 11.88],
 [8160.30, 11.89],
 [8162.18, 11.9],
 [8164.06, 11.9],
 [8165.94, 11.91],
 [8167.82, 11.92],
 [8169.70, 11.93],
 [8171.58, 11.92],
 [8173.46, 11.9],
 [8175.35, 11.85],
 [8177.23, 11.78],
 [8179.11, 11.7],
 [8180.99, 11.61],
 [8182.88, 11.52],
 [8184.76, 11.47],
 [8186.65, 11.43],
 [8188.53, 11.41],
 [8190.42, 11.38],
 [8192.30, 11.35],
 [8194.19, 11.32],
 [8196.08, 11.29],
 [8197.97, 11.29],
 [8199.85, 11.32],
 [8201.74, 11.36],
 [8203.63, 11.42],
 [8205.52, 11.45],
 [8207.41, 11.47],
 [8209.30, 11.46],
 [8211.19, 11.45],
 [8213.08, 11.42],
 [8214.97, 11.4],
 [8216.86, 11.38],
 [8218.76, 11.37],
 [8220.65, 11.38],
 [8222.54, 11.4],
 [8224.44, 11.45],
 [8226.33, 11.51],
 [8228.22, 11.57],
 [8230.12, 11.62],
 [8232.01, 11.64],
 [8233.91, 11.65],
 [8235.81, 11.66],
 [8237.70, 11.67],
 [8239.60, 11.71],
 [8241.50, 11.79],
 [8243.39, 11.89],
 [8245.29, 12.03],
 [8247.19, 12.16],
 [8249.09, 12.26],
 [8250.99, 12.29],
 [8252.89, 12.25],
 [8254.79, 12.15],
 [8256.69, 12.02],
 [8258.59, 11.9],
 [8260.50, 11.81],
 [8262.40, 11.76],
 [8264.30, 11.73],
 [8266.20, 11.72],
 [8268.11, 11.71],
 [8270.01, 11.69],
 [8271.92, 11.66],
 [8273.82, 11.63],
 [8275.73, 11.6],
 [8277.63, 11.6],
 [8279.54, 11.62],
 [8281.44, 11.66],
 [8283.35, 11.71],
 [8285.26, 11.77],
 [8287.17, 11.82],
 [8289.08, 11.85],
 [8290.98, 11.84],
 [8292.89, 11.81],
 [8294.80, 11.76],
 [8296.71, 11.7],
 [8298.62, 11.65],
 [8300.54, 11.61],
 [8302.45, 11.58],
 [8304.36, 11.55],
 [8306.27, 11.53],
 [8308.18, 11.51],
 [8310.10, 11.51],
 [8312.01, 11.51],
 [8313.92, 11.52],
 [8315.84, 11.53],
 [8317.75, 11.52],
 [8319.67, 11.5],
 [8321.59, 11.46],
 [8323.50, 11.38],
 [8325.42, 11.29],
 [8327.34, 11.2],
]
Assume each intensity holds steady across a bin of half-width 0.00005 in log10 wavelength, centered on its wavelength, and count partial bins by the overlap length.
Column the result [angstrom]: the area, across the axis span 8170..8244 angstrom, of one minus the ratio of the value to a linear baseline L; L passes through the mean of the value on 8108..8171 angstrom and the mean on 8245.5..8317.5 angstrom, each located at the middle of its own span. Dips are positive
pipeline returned 2.0 angstrom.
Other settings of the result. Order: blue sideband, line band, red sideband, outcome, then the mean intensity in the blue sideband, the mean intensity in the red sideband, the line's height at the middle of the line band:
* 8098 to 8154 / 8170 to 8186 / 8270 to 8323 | 0.2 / 11.9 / 11.6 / 11.9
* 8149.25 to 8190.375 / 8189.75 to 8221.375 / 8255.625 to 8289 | 1.0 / 11.8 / 11.7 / 11.8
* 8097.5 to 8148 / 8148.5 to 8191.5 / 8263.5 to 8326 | 0.3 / 11.9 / 11.6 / 11.9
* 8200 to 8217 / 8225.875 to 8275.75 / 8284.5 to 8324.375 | -1.4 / 11.4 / 11.6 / 11.5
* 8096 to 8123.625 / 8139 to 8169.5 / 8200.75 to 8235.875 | -0.5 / 11.9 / 11.5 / 11.7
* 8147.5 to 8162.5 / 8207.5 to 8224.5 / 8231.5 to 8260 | 0.7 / 11.9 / 11.9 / 11.9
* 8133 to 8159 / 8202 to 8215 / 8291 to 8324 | 0.4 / 12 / 11.6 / 11.8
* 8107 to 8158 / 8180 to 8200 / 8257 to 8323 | 0.8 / 12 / 11.7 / 11.9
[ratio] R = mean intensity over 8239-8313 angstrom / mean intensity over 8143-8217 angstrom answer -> 1.0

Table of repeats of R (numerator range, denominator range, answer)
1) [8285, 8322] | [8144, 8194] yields 0.99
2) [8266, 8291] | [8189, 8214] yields 1.03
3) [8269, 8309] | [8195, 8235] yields 1.02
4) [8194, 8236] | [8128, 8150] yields 0.95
